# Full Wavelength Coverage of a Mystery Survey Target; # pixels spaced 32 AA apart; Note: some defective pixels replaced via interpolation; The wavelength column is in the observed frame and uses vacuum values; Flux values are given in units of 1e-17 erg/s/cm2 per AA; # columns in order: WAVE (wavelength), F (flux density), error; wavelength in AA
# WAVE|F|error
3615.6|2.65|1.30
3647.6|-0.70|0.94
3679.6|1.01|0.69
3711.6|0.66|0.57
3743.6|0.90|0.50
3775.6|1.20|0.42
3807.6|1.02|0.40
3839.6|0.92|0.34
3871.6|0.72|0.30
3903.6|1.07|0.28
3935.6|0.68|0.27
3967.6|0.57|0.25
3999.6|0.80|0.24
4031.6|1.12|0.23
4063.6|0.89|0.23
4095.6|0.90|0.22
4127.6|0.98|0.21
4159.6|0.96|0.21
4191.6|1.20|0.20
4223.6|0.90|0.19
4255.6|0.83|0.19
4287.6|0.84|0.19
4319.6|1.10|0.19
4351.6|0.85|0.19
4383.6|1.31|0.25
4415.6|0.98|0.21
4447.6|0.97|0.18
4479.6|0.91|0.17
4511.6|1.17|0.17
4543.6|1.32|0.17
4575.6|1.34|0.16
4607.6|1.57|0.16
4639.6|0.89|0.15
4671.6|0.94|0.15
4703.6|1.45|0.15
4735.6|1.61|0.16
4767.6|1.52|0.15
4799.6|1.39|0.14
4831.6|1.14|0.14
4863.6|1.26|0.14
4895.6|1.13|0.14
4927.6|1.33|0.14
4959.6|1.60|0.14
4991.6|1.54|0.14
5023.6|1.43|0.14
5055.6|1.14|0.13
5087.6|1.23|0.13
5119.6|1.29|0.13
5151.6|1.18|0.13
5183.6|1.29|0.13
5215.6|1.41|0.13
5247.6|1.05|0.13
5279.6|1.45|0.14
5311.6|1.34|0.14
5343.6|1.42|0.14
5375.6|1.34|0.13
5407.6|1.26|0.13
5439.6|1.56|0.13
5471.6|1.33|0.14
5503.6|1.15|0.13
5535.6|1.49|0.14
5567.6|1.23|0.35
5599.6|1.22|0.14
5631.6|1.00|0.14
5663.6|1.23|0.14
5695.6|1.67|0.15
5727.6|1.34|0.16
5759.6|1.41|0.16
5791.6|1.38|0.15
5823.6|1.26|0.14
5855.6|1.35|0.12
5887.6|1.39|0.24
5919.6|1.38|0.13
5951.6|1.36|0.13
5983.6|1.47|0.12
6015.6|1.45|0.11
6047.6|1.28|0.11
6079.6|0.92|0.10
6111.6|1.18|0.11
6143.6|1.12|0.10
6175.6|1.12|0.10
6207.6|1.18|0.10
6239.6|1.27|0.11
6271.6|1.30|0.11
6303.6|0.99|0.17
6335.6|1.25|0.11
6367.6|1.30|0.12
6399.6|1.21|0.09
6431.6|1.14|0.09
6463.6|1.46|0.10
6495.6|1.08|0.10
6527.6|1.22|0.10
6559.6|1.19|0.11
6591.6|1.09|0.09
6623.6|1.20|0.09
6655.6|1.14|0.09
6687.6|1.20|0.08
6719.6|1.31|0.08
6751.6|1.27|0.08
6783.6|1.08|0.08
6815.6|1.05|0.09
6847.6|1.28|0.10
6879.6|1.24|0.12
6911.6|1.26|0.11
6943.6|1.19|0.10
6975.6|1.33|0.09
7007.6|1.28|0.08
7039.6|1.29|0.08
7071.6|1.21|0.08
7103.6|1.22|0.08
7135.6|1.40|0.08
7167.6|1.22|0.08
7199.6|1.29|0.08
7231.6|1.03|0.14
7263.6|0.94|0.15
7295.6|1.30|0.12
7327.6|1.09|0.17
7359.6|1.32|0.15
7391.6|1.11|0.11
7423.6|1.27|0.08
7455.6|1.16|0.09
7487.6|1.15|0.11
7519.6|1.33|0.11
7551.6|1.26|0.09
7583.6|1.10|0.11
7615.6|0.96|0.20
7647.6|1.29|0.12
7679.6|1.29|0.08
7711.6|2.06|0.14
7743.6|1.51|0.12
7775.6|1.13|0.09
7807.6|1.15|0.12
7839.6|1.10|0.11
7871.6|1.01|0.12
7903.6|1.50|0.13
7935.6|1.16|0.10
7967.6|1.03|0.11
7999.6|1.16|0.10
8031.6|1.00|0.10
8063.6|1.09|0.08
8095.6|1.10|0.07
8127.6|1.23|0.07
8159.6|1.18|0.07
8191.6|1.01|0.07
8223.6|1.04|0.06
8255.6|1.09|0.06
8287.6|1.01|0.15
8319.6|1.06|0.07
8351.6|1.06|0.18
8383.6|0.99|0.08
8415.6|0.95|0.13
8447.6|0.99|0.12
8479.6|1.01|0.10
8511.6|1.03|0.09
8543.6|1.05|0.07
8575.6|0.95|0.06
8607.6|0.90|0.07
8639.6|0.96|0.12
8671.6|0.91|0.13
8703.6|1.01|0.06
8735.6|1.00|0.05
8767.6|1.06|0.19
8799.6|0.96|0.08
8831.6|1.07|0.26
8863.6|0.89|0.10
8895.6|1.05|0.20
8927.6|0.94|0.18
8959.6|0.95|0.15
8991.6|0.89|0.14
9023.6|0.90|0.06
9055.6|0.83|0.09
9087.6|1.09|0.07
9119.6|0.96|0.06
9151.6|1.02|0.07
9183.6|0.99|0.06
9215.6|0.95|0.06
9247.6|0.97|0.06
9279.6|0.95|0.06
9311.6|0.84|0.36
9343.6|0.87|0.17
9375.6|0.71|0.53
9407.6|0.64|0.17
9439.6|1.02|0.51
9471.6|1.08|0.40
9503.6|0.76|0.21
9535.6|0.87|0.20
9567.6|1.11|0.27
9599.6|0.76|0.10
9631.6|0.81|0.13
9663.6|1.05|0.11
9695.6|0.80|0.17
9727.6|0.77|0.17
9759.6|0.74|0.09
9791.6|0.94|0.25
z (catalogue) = 0.17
